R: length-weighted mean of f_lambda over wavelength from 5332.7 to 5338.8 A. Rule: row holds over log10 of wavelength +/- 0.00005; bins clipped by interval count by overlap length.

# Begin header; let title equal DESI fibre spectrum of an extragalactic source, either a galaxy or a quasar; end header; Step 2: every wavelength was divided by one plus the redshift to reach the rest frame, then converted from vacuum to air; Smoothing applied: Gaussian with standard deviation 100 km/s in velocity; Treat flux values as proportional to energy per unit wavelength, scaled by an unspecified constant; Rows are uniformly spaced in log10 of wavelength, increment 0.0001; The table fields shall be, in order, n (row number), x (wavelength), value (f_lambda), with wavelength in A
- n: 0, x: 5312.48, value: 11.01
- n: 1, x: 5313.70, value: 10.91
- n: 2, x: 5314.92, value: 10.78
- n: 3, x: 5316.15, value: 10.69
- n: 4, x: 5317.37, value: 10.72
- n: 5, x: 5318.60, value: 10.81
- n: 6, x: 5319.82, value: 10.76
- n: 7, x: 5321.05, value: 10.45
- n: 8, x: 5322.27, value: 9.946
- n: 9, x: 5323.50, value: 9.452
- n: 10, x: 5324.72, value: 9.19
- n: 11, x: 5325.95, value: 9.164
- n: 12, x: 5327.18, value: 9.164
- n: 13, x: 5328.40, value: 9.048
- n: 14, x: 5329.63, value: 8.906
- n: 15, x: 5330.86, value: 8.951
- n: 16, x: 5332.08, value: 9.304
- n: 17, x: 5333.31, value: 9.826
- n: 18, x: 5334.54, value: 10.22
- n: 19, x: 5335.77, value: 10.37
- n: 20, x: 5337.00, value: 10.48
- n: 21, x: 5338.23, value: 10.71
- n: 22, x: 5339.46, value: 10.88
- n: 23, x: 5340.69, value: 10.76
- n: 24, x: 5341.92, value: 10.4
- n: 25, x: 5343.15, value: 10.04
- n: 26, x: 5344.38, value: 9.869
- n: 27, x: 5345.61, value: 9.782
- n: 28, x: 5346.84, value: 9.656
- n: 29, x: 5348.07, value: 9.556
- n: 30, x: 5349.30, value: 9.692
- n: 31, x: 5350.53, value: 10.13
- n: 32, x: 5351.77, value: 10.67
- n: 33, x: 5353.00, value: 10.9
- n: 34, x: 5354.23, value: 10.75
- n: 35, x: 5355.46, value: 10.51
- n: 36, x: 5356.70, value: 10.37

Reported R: 10.3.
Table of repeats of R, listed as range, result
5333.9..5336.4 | 10.3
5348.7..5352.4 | 10.2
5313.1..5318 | 10.8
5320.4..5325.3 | 9.77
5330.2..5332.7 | 9.14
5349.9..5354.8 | 10.6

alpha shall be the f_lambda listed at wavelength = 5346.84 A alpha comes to 9.656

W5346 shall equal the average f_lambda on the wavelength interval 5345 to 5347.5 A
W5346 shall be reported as 9.72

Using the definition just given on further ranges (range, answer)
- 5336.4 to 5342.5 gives 10.6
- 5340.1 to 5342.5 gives 10.6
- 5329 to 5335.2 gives 9.44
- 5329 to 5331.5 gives 8.94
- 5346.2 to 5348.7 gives 9.62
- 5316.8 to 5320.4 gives 10.8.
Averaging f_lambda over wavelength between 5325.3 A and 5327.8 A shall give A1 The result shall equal 9.16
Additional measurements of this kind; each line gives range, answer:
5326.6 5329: 9.13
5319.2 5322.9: 10.4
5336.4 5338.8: 10.6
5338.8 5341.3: 10.8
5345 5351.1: 9.77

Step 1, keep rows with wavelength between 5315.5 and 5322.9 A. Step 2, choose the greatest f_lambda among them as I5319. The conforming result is 10.81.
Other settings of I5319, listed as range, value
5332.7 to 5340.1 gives 10.88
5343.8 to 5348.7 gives 9.869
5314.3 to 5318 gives 10.78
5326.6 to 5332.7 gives 9.304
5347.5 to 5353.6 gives 10.9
